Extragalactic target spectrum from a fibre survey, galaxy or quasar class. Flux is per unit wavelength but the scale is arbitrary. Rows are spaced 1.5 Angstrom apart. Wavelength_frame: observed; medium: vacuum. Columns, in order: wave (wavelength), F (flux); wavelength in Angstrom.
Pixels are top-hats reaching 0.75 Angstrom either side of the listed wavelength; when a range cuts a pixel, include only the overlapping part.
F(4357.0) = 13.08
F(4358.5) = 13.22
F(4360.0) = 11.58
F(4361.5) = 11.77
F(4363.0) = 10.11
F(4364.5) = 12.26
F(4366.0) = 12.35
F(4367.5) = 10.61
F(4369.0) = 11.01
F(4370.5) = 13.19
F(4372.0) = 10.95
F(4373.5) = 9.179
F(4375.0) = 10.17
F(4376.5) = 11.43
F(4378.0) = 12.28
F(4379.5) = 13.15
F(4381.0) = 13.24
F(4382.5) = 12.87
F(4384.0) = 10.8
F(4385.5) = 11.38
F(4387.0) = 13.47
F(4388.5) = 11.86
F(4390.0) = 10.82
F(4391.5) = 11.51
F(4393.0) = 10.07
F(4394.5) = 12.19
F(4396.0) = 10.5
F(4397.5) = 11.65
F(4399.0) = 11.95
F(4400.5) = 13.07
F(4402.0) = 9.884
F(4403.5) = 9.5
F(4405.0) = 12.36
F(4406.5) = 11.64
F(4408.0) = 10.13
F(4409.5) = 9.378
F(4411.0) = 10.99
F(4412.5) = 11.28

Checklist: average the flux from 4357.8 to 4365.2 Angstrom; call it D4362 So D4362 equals 11.8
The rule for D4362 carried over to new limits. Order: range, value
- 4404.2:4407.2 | 12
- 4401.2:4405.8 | 10.6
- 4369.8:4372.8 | 12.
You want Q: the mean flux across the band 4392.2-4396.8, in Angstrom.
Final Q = 10.9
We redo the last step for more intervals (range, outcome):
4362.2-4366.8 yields 11.6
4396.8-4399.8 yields 11.8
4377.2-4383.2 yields 12.9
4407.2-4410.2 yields 9.79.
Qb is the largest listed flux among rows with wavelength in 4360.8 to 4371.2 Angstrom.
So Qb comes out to 13.19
